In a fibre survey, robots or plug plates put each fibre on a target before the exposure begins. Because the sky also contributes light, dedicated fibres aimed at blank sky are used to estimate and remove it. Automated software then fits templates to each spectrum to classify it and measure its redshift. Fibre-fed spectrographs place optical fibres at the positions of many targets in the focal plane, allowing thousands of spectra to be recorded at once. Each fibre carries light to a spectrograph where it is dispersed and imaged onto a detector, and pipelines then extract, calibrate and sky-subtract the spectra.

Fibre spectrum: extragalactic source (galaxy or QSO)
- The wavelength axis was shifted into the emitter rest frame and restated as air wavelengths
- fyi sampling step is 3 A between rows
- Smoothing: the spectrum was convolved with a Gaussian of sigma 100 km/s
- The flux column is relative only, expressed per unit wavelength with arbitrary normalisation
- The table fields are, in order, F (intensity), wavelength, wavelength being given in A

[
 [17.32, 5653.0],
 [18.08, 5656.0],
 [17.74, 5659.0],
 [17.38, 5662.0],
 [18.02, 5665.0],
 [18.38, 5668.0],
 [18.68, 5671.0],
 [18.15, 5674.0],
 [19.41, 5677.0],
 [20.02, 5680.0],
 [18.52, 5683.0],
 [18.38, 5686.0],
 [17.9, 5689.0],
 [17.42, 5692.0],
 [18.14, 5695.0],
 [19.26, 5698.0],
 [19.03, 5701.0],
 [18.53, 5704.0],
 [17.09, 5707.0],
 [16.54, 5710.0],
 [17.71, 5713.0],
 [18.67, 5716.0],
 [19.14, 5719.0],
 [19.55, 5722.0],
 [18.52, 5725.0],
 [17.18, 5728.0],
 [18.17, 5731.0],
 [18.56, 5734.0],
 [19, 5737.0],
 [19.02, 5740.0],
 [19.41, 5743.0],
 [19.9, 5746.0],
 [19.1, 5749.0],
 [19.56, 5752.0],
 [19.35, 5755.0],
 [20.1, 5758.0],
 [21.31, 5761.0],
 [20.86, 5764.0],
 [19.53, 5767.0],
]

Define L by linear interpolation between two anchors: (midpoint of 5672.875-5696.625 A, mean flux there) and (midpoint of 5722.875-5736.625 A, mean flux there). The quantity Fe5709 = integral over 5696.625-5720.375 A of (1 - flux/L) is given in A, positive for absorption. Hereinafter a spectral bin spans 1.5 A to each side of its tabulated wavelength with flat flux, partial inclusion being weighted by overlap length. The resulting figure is 0.2 A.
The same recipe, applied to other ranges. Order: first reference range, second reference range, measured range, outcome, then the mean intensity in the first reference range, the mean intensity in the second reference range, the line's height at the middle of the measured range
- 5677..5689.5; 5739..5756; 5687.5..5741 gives 2.3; 18.9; 19.4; 19.1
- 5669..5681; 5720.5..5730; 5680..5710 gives 0.8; 19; 18.4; 18.8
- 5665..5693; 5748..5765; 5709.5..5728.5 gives 1.0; 18.5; 20.1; 19.3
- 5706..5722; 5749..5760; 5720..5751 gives 0.1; 18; 19.7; 18.9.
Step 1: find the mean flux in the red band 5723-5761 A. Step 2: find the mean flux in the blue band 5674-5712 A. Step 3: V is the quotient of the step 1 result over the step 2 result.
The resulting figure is 1.04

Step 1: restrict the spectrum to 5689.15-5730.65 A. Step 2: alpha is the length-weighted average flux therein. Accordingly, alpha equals 18.2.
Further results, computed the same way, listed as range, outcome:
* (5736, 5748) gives 19.3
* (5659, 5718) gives 18.3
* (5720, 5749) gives 18.8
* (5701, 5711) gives 17.7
